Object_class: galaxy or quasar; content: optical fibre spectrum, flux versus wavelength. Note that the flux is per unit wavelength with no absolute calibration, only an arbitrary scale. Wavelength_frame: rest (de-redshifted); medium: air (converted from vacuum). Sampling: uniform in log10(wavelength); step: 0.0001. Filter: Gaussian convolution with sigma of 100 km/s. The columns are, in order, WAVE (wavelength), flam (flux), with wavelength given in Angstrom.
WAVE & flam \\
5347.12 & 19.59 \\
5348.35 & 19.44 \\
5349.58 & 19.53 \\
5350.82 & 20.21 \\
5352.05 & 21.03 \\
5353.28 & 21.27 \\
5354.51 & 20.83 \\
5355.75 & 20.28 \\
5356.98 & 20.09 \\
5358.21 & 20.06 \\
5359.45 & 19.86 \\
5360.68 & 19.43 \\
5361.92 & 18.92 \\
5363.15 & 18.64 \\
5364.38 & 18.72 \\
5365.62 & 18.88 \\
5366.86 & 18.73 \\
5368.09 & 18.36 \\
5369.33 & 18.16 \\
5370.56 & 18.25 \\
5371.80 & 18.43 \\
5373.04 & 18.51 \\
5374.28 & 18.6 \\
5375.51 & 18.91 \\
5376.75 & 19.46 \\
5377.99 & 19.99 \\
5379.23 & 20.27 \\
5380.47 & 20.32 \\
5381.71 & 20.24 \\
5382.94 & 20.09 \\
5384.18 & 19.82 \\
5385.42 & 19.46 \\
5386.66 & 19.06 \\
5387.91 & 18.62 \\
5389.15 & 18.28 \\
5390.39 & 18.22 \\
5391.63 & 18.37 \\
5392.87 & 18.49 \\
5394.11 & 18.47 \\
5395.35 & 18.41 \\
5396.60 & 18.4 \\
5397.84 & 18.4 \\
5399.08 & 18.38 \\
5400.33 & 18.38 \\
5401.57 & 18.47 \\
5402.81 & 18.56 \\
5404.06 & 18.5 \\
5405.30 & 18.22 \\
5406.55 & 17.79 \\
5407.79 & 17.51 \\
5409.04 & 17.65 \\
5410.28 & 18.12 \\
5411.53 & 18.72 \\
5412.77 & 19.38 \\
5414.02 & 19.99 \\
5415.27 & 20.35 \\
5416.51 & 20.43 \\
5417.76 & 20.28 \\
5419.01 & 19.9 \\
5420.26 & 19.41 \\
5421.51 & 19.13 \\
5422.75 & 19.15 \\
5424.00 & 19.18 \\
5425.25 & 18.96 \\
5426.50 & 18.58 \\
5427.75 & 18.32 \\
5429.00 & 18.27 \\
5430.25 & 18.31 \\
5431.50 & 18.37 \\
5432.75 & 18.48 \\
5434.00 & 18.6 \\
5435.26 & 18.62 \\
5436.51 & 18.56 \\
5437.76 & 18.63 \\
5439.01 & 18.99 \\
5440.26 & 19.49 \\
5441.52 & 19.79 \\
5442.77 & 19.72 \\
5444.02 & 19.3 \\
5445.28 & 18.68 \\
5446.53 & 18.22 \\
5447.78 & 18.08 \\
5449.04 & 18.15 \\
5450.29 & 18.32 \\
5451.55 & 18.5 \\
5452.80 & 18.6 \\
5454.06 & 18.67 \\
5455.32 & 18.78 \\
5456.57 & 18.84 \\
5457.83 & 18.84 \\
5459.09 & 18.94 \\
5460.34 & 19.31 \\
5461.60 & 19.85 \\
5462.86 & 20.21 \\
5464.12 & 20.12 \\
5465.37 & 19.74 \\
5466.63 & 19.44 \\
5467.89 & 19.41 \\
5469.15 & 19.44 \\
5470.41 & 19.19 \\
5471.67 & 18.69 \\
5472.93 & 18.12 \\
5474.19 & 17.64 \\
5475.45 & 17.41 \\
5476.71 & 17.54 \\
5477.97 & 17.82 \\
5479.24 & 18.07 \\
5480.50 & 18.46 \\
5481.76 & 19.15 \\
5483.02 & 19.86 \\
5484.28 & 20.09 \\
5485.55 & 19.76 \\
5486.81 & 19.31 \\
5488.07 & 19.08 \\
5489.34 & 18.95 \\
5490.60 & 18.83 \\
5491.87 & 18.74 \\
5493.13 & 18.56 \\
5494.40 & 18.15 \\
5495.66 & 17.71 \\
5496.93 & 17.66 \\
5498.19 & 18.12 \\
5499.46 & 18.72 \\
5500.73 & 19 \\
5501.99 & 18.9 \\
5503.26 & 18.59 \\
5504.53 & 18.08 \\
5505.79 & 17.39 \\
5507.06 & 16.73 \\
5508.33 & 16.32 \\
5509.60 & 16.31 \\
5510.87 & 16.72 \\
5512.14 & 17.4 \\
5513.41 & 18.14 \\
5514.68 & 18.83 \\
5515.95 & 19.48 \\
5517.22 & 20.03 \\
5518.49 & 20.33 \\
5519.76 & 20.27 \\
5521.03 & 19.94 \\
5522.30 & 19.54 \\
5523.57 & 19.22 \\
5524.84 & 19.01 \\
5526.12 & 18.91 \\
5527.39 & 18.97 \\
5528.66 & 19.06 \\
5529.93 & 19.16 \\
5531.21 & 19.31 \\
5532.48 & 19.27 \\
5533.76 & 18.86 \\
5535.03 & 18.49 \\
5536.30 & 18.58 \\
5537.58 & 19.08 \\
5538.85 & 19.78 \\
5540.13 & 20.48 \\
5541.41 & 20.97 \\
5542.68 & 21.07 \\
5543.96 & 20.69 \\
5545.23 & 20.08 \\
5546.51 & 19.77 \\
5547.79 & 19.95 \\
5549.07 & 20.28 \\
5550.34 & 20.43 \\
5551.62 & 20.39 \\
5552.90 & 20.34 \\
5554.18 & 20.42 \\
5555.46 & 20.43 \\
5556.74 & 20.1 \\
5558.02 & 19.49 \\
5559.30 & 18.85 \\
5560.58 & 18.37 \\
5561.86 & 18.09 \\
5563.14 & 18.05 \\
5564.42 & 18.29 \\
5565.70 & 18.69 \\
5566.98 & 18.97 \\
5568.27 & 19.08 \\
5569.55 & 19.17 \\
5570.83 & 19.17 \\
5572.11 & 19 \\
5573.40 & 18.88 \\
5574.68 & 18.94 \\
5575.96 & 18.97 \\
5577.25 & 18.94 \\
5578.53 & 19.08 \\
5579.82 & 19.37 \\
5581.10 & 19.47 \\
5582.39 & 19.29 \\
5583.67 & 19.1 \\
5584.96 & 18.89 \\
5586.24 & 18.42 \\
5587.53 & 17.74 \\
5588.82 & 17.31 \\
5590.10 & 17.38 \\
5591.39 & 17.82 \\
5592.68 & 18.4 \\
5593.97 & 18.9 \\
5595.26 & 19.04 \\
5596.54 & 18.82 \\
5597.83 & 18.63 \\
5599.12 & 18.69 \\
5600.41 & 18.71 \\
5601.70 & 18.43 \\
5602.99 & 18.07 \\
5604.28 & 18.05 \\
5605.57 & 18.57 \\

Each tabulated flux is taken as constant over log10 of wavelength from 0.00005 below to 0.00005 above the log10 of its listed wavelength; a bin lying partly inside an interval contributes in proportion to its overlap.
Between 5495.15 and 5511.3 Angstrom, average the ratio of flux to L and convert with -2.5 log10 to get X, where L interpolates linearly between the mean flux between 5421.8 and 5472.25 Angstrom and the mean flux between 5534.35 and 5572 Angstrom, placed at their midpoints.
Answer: 0.09 mag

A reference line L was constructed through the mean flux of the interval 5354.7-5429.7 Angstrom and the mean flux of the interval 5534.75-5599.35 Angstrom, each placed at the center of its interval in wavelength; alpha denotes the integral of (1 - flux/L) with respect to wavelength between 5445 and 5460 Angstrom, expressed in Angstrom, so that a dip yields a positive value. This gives 0.4 Angstrom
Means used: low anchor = 19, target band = 18.6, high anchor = 19.2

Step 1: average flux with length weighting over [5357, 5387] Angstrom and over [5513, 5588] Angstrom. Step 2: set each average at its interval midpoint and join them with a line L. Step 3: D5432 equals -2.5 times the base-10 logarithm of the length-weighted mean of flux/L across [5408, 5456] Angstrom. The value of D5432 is 0.02 mag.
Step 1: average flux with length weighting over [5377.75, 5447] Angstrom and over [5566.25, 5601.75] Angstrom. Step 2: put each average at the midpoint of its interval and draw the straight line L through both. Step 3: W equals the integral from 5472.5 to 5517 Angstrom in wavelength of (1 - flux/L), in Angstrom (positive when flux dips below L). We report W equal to 1.3 Angstrom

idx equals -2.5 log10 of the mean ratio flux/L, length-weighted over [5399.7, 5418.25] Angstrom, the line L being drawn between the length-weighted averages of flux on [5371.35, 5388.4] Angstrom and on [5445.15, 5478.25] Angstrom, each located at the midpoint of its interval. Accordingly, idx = 0.02 mag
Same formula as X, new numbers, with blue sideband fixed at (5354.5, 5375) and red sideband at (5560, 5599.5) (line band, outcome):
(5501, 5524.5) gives 0.02 mag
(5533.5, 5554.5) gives -0.07 mag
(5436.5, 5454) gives 0.01 mag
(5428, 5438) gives 0.03 mag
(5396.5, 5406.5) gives 0.04 mag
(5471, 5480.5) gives 0.05 mag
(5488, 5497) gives 0.02 mag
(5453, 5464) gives -0.02 mag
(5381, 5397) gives 0.00 mag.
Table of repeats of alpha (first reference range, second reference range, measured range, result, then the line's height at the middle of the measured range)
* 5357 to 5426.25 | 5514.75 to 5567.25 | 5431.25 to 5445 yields 0.1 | 19.2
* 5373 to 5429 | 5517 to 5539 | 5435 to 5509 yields 1.7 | 19.2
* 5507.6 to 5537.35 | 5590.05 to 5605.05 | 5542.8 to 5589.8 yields -1.6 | 18.6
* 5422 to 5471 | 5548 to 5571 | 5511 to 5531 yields 0.1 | 19.2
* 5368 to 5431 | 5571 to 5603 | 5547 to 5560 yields -0.9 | 18.7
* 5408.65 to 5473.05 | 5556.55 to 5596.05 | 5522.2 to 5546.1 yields -0.9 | 18.8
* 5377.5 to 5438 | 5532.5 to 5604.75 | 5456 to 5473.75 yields -0.3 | 19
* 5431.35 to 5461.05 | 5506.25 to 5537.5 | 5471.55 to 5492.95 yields 0.1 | 18.7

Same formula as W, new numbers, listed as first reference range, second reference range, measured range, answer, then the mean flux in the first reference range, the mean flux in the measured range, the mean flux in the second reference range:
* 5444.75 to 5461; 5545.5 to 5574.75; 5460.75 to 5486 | -0.3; 18.6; 19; 19.4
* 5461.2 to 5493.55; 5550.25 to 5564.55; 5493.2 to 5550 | 0.8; 19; 18.9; 19.4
